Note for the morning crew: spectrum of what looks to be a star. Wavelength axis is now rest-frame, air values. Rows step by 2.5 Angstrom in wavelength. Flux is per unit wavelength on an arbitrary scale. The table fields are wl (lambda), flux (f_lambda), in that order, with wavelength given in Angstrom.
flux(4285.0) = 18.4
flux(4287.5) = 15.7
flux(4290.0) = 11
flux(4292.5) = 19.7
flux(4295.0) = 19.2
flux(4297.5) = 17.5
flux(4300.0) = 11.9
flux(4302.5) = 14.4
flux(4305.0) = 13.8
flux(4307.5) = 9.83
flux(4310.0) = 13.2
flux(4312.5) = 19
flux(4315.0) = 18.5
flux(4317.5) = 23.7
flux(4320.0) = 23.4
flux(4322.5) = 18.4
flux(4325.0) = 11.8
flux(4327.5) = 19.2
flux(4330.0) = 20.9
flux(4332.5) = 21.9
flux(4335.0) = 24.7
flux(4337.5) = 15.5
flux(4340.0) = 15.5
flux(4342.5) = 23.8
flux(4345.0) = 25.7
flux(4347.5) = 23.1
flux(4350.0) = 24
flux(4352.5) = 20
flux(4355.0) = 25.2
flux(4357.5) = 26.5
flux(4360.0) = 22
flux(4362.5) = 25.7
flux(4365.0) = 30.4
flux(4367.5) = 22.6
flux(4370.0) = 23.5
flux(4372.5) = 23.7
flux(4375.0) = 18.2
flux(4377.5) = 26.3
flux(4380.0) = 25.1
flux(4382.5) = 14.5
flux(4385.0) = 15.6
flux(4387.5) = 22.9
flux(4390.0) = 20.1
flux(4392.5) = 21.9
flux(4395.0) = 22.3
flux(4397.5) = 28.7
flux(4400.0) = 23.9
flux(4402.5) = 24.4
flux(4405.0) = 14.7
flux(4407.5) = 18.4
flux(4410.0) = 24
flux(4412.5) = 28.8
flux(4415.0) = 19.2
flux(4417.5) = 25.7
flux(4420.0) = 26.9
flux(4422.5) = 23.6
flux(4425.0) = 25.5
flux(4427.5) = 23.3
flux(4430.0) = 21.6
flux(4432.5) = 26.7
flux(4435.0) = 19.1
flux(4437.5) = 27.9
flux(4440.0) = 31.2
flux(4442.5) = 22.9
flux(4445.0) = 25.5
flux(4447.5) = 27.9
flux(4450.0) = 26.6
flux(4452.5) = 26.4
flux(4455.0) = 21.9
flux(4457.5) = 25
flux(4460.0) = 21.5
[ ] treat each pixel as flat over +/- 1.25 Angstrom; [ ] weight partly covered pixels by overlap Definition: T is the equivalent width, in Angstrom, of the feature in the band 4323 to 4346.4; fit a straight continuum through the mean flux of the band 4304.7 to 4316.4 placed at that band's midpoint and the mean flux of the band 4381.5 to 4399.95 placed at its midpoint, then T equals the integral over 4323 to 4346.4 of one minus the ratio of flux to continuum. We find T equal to -4.0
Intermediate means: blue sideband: 15.1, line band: 19.9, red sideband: 21.1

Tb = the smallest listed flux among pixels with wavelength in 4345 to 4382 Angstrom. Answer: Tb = 18.2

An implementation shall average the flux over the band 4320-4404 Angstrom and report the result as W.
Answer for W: 22.1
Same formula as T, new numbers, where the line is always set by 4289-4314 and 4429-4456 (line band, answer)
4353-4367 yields -4.46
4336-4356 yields -3.59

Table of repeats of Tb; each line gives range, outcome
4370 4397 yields 14.5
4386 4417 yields 14.7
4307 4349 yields 9.83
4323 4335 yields 11.8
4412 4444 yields 19.1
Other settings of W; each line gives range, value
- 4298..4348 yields 18.3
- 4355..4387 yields 22.9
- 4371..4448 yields 23.2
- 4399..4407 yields 20.7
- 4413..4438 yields 24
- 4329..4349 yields 21.4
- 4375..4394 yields 20.8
